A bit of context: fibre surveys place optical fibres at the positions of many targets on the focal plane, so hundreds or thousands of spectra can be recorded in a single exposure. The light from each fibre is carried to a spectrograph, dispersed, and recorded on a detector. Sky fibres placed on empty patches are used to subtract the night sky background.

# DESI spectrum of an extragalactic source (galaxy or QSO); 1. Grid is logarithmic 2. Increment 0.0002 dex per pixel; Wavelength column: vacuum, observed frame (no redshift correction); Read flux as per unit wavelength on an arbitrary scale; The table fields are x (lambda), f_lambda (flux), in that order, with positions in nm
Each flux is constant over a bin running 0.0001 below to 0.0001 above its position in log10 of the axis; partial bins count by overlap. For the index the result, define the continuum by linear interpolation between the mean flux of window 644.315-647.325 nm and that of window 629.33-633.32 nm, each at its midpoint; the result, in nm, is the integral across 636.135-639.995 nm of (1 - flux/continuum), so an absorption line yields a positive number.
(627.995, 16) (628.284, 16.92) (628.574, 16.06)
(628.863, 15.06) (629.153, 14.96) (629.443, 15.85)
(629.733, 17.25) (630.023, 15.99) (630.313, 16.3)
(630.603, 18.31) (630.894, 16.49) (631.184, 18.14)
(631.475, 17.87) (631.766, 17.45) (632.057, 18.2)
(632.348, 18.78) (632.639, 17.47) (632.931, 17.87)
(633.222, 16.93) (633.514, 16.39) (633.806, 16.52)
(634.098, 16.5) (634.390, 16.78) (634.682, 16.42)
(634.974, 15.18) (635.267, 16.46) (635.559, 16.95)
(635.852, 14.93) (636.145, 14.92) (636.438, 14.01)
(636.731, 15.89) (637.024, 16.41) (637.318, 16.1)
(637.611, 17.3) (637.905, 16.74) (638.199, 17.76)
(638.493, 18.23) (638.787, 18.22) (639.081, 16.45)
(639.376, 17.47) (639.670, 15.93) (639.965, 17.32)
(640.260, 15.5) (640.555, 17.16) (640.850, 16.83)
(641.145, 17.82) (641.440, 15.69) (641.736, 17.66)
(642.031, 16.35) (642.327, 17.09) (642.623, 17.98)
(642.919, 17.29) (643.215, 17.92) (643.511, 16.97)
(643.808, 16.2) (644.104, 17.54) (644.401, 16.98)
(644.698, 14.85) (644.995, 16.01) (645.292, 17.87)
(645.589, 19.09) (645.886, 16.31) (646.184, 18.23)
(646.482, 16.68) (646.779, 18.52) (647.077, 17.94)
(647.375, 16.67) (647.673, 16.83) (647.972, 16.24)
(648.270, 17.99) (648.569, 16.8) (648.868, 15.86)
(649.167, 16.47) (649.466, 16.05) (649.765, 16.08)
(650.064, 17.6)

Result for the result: 0.14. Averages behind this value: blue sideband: 17.4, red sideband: 17.2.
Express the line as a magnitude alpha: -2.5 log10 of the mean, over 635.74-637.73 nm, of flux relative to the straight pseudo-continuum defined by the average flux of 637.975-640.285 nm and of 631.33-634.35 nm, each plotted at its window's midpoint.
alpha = 0.11 mag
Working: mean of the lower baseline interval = 17.4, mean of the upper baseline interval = 17.2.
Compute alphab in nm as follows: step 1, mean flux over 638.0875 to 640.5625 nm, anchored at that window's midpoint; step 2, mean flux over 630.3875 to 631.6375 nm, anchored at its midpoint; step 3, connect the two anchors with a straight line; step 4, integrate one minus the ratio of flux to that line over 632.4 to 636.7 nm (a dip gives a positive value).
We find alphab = 0.28 nm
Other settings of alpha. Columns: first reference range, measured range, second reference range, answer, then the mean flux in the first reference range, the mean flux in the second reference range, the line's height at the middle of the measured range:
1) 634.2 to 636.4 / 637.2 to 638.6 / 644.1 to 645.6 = -0.071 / 15.9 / 16.8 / 16.1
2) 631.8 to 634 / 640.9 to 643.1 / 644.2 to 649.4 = 0.002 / 17.4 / 17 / 17.2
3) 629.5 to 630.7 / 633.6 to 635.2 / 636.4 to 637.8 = 0.007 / 16.8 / 16.1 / 16.4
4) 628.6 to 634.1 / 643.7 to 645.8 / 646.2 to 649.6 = 0.002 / 17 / 17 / 17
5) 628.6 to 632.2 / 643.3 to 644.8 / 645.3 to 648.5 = 0.046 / 16.8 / 17.5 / 17.3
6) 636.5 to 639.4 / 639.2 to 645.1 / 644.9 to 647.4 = 0.027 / 16.9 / 17.6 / 17.3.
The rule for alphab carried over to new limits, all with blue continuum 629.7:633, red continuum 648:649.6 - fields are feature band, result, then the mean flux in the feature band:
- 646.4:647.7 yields -0.06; 17.4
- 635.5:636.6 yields 0.14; 15.1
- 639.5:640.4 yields 0.04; 16.3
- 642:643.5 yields -0.04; 17.4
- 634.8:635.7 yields 0.06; 16.2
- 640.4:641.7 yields 0.01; 16.9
